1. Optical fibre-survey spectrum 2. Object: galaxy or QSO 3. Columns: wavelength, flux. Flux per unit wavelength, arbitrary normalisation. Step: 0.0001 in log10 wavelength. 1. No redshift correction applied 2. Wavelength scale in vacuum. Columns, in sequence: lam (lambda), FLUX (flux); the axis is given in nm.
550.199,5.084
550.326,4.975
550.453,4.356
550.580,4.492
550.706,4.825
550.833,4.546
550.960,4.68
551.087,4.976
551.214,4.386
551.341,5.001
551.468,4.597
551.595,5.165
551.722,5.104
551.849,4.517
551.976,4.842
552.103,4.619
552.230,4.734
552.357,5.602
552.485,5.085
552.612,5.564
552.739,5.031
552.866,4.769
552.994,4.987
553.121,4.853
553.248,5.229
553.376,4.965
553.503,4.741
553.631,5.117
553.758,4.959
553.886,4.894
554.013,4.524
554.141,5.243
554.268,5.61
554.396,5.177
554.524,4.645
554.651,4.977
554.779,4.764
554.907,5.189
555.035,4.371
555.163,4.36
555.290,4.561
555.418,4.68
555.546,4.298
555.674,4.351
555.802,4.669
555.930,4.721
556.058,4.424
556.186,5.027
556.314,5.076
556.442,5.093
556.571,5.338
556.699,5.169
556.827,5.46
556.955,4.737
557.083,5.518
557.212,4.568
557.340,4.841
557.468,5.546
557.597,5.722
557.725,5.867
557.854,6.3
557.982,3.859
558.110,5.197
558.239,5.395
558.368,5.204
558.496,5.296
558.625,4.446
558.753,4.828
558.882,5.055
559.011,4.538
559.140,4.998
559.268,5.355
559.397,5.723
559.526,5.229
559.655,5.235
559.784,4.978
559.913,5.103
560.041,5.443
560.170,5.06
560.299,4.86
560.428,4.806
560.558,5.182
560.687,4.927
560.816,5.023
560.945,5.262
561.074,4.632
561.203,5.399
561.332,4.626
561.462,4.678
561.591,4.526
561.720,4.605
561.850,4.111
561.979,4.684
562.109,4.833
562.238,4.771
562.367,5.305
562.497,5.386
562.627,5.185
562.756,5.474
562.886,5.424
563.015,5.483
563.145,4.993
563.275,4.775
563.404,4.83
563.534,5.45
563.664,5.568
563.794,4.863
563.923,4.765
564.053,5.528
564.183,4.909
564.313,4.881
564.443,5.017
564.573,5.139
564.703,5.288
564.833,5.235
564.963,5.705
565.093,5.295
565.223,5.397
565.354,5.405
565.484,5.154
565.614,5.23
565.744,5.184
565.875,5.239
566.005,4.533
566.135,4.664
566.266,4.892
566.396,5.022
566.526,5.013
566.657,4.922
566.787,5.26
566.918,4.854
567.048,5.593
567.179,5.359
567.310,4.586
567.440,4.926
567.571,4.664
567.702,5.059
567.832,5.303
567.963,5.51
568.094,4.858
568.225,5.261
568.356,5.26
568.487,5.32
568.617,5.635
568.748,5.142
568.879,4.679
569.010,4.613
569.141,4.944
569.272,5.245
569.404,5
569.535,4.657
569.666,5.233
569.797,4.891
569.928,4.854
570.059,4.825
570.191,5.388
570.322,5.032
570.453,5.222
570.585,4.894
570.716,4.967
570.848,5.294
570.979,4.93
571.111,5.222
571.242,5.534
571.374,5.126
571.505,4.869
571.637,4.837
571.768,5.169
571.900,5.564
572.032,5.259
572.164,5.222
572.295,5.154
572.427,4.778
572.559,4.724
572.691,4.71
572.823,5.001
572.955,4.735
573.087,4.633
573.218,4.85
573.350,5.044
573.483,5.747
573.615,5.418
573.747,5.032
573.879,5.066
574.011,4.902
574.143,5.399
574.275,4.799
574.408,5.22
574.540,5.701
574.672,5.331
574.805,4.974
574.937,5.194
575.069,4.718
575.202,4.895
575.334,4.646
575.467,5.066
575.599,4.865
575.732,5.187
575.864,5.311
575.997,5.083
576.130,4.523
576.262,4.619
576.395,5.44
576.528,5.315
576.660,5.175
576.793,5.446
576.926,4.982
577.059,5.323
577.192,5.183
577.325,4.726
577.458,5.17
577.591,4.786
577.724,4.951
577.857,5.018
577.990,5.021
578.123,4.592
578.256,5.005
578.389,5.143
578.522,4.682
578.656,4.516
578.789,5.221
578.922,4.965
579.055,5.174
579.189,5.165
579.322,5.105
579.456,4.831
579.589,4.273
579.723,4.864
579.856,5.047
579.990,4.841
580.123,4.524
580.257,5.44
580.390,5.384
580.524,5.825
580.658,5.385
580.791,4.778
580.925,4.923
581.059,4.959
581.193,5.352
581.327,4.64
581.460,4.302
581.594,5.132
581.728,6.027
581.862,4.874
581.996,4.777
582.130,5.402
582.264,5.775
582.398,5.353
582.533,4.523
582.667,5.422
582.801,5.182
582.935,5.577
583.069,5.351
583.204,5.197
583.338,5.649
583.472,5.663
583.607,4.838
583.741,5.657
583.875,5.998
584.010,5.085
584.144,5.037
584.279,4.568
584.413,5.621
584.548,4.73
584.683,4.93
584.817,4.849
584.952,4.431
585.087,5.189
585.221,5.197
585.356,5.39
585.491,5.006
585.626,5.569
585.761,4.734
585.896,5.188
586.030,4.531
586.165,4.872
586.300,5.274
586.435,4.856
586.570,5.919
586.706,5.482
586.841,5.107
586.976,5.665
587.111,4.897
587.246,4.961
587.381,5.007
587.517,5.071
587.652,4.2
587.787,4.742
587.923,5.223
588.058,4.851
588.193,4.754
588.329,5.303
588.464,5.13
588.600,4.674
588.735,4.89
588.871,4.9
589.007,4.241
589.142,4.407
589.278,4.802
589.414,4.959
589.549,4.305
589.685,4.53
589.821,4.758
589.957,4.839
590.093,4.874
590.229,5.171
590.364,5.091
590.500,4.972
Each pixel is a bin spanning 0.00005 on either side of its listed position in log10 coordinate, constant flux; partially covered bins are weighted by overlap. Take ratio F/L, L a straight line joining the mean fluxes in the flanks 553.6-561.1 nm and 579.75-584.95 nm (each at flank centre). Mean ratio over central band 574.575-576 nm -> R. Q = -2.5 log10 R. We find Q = 0.02 mag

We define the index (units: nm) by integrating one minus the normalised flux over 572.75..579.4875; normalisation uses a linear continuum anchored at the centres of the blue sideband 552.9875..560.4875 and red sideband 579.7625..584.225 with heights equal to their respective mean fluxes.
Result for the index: 0.16 nm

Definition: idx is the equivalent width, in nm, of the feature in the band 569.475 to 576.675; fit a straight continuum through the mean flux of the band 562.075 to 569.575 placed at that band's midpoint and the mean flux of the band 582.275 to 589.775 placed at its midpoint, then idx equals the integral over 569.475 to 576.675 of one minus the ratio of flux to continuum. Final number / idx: 0.05 nm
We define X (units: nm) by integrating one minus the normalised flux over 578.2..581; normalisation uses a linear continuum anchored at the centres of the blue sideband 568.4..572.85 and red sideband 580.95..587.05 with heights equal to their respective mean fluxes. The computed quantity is 0.07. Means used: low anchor 5.06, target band 5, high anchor 5.17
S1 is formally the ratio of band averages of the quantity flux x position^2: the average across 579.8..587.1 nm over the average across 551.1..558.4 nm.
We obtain 1.15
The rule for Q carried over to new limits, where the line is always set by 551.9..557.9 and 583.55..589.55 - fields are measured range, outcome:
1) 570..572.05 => -0.03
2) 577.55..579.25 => 0.01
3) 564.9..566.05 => -0.05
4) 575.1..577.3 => -0.01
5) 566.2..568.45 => -0.02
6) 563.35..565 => -0.04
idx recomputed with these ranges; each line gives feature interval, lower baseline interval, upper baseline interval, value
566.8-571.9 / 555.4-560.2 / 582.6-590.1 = -0.03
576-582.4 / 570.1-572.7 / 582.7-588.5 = 0.10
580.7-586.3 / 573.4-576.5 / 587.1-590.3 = -0.24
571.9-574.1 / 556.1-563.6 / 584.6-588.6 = 0.01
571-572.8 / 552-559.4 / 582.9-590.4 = -0.03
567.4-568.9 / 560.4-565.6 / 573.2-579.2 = -0.03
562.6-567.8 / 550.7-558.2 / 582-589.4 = -0.13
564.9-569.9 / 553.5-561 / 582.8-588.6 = -0.04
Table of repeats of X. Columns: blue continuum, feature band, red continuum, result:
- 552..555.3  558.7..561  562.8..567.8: -0.02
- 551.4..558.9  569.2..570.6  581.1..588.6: 0.01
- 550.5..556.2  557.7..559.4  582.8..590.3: -0.08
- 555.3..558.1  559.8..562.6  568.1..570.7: 0.06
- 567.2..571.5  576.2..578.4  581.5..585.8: 0.04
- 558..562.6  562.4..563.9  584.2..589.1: -0.07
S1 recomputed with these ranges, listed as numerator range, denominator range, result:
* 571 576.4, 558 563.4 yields 1.06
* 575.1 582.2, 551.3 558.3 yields 1.10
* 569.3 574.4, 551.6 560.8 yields 1.07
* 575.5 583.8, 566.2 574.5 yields 1.04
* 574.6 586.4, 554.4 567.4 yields 1.08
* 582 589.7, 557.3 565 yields 1.08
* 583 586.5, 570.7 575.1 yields 1.05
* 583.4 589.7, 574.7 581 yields 1.03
